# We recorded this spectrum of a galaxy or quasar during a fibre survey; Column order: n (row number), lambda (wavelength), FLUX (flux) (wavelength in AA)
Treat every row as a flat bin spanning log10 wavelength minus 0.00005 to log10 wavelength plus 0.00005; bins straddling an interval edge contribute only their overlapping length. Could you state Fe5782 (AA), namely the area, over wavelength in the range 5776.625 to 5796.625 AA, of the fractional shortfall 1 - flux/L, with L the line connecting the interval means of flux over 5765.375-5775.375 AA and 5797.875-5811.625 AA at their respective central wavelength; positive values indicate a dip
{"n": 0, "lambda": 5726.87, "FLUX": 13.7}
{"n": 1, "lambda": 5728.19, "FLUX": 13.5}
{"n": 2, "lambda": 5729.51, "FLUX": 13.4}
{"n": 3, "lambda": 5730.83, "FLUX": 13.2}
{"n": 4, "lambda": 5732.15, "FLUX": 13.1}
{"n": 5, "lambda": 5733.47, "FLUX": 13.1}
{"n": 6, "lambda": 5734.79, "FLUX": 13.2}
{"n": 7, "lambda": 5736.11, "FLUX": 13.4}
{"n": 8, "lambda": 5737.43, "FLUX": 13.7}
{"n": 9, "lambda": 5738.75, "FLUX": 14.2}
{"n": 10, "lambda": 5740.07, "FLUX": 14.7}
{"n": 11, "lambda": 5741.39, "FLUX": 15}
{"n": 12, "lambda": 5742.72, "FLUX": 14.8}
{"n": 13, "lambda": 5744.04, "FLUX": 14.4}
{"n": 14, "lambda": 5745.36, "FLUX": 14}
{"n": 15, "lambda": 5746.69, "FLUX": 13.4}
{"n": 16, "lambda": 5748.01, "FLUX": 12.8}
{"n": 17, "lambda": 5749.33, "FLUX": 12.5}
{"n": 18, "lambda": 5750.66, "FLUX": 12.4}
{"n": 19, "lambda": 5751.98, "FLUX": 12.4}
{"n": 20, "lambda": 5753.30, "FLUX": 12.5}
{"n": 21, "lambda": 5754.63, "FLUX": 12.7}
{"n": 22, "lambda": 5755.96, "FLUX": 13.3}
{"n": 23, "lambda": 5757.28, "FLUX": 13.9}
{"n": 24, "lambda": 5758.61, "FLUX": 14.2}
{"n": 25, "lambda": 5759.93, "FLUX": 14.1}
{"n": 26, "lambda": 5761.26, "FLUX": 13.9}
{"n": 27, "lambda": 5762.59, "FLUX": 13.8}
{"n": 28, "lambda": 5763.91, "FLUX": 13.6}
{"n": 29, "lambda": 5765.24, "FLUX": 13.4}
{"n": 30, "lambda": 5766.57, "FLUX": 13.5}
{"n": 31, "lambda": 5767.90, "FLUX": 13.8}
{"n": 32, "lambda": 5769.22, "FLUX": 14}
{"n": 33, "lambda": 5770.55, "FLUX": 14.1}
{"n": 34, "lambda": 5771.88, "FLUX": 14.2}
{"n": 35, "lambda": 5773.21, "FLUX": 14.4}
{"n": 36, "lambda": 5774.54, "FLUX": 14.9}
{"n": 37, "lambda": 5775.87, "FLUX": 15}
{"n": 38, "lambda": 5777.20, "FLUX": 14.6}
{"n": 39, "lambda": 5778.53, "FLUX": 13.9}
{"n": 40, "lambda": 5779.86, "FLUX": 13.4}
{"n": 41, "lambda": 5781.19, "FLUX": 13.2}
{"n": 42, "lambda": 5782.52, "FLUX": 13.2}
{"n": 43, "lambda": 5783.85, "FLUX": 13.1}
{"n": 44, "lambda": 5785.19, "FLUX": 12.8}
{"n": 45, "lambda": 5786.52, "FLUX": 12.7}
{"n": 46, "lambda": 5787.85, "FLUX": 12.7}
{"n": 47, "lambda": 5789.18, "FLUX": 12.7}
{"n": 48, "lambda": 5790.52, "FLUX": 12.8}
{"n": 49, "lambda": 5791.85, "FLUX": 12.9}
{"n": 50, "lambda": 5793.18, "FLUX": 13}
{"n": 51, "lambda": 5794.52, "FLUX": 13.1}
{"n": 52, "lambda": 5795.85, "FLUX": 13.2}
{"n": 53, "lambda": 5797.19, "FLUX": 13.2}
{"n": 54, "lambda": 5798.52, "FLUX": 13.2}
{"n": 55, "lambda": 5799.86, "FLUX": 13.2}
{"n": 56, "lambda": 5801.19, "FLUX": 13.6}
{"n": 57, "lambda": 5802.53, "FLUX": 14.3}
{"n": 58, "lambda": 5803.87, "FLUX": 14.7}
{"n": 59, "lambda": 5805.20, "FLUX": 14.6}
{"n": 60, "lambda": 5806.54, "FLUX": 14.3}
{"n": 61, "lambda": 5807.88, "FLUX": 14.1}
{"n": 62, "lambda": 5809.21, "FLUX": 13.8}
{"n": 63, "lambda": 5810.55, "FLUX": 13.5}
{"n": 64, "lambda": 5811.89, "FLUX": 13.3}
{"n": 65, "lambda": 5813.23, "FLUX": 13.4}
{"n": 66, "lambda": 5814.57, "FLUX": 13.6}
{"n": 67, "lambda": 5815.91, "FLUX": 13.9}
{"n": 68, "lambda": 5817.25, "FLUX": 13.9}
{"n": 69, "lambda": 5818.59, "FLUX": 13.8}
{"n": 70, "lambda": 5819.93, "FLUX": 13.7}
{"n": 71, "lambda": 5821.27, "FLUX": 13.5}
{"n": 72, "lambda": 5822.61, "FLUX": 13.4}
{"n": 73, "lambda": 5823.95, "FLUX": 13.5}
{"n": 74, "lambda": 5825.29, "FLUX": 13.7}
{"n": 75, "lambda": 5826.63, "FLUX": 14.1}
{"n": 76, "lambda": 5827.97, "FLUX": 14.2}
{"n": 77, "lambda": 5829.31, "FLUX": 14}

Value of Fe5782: 1.24 AA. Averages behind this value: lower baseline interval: 14.1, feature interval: 13.1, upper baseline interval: 13.9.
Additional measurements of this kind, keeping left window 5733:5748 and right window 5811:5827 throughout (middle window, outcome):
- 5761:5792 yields 0.4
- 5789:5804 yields 0.5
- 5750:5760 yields 0.5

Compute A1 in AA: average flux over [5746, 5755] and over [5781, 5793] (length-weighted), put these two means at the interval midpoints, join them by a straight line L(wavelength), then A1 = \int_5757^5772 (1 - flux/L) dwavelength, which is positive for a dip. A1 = -1.3 AA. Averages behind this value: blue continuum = 12.7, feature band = 13.9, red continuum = 12.9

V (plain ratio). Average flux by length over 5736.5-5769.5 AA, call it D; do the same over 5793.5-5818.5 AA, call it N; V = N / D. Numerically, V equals 1.00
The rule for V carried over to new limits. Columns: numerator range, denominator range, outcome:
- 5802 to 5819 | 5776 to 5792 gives 1.05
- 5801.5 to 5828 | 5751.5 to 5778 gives 1.00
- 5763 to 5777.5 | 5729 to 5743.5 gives 1.02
